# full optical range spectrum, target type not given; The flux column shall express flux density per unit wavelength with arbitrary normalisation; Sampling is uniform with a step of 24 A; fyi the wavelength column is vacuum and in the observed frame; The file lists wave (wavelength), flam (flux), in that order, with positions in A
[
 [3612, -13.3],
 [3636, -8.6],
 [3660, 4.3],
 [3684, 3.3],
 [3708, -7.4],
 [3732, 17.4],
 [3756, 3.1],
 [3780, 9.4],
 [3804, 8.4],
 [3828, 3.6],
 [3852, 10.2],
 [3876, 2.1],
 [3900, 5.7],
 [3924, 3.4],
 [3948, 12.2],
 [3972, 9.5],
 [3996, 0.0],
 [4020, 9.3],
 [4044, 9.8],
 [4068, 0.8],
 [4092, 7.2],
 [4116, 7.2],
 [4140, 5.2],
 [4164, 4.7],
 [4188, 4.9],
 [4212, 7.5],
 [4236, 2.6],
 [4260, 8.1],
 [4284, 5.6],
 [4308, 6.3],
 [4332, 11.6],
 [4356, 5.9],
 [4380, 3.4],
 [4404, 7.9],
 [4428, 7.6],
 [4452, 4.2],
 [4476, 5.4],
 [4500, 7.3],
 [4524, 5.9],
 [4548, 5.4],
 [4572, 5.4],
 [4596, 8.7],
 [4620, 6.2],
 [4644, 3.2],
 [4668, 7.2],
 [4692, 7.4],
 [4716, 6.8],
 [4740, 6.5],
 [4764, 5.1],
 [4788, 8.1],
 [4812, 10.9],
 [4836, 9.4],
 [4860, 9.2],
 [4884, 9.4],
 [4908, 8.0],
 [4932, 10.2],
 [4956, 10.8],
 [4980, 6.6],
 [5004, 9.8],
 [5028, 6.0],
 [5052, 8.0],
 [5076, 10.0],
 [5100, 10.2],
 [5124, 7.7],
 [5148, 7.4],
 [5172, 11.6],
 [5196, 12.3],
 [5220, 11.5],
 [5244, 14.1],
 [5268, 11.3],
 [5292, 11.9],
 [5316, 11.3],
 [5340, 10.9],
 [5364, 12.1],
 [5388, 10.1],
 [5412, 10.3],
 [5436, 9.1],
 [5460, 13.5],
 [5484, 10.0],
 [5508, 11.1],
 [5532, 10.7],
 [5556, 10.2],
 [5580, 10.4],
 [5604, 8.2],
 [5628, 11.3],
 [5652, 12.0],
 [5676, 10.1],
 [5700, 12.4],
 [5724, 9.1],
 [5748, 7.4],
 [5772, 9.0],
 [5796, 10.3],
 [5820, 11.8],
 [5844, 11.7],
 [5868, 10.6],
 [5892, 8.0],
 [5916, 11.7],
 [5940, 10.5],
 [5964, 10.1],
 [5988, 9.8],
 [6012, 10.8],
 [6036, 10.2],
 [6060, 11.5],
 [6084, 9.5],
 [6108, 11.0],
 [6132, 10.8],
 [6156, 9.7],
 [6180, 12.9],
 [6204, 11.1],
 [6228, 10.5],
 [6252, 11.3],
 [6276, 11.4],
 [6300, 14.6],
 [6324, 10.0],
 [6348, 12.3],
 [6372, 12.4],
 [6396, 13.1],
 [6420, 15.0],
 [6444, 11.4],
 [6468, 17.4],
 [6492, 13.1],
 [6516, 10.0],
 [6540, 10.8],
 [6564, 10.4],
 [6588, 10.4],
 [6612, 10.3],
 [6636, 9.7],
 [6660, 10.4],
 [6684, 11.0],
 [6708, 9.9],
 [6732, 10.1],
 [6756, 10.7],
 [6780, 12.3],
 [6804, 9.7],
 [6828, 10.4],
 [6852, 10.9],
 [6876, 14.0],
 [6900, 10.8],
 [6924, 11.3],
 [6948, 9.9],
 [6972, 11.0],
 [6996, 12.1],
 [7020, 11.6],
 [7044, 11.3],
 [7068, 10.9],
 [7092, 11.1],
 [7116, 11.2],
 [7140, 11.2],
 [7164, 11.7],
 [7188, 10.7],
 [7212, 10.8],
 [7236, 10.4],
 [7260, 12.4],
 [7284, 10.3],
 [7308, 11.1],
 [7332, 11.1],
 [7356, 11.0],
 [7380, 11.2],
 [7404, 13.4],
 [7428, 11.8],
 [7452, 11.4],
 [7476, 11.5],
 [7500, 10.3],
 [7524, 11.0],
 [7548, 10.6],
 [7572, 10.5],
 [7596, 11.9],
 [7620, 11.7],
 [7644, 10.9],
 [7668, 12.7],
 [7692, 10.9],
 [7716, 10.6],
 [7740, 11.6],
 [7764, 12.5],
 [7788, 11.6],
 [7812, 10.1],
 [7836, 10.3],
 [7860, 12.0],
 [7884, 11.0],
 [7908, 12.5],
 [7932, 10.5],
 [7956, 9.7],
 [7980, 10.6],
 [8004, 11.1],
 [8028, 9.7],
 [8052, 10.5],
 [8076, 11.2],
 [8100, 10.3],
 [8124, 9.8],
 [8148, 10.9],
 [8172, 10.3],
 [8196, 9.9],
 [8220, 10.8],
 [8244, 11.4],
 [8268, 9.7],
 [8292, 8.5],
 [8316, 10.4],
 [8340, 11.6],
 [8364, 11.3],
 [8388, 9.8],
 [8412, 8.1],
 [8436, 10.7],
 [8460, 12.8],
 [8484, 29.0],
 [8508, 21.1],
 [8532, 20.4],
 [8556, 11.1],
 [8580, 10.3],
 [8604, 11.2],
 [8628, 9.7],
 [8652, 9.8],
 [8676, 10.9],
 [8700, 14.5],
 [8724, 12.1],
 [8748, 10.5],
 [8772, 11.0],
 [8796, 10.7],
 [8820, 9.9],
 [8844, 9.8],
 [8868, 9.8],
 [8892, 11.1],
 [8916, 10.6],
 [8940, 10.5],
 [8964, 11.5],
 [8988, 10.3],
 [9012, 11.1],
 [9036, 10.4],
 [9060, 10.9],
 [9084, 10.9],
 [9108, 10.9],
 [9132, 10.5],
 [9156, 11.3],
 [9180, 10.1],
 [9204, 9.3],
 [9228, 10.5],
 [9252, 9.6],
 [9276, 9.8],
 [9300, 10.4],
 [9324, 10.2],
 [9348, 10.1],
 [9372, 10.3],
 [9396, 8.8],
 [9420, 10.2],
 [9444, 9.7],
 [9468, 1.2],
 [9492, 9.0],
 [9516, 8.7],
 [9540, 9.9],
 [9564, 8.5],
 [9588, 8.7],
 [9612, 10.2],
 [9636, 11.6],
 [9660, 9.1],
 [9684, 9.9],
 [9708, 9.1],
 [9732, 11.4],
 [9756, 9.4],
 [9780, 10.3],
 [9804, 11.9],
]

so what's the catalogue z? 0.29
